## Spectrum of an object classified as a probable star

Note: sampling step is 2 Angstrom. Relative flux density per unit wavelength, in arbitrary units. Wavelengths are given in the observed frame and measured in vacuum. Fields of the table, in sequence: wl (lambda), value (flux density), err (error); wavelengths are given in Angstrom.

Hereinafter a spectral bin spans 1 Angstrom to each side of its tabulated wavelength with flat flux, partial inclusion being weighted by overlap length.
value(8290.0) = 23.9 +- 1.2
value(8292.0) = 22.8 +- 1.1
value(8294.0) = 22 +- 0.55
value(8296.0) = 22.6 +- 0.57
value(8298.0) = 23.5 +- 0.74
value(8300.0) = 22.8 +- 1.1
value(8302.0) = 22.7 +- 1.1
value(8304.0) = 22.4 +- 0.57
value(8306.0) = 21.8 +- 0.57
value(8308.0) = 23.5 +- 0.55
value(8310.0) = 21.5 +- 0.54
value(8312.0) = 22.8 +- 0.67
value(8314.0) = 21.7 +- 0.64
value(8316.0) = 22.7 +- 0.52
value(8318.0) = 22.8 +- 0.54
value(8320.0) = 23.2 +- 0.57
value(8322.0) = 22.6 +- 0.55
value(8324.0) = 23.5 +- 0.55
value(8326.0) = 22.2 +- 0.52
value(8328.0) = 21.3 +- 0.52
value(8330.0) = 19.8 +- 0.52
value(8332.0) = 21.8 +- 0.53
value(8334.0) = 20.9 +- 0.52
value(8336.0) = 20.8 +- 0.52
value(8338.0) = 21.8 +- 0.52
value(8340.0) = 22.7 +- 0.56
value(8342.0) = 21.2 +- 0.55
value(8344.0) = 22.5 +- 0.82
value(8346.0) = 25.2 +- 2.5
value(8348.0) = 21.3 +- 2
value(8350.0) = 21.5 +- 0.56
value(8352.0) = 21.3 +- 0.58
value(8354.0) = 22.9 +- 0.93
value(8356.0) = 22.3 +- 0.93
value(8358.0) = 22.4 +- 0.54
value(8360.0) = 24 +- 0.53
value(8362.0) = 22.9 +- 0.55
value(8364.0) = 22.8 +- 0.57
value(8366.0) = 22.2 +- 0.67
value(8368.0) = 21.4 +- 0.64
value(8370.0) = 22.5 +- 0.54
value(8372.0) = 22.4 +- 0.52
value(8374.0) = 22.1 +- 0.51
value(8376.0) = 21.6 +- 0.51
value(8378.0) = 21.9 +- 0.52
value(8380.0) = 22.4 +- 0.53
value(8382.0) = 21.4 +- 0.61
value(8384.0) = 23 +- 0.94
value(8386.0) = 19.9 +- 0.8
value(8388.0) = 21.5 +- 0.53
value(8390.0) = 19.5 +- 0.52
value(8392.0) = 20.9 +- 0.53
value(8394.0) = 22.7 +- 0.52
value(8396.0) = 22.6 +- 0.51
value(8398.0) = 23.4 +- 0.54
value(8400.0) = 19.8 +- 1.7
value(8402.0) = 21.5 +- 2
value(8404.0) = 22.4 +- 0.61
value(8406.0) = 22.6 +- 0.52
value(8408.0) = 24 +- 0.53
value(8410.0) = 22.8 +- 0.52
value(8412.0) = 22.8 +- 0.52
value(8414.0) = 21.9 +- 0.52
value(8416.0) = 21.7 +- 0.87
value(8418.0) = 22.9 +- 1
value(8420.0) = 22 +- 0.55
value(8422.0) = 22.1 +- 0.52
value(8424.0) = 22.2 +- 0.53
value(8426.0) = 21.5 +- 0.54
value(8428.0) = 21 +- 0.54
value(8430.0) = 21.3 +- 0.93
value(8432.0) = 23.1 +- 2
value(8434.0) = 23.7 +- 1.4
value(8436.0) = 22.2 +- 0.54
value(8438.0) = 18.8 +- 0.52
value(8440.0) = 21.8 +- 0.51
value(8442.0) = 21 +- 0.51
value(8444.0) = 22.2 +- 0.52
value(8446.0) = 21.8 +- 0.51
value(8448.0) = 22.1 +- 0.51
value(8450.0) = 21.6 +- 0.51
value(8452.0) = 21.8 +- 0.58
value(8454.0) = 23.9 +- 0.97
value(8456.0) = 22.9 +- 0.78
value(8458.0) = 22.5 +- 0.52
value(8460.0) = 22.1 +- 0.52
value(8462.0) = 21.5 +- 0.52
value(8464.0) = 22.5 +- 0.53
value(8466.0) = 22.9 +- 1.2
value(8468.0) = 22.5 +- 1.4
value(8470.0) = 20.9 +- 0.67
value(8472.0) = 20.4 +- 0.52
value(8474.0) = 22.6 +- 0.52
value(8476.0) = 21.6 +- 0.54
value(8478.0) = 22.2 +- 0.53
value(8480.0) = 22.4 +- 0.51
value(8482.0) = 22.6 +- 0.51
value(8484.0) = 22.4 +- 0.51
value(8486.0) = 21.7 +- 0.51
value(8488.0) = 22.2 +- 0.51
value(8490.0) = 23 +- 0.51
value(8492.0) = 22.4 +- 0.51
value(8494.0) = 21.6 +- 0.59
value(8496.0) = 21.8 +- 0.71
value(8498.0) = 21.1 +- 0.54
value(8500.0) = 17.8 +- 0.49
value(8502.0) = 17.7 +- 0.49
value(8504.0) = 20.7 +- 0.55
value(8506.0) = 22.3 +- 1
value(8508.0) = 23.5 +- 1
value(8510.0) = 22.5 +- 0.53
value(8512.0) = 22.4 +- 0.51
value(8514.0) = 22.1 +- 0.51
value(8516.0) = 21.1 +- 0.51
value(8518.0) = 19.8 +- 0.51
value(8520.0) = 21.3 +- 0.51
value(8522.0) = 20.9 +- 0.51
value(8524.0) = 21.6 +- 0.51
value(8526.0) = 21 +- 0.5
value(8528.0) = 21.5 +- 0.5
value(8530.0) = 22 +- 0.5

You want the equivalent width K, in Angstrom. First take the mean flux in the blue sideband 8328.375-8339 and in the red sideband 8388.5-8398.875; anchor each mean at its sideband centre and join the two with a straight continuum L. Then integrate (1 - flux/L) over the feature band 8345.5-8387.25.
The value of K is -1.5 Angstrom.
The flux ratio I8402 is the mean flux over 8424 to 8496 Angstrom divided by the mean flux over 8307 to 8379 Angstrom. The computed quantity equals 0.99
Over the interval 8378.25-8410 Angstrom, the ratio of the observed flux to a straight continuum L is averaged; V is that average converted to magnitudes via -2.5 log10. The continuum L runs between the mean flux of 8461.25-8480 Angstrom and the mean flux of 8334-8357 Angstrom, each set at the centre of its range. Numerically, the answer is 0.01 mag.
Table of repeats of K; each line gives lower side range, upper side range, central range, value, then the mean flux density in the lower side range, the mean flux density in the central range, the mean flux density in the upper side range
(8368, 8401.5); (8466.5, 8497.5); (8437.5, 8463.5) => 0.00 Angstrom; 21.7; 21.9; 22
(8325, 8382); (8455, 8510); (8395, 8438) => -0.50 Angstrom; 22.1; 22.2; 21.8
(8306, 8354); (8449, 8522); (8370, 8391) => 0.38 Angstrom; 22.1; 21.6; 21.8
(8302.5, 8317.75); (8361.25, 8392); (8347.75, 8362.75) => -0.26 Angstrom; 22.4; 22.4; 21.8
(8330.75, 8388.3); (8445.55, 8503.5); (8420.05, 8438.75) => 0.08 Angstrom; 22.1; 21.8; 21.8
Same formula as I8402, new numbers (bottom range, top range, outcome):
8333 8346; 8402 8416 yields 1.03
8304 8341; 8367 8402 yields 0.98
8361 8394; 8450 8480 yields 1.02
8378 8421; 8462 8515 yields 0.99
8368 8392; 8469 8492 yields 1.02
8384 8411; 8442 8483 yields 1.01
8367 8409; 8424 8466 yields 1.01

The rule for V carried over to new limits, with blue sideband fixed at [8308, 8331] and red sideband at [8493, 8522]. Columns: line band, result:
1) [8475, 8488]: -0.04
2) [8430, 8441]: -0.02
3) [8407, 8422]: -0.04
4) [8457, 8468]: -0.05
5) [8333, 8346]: 0.01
